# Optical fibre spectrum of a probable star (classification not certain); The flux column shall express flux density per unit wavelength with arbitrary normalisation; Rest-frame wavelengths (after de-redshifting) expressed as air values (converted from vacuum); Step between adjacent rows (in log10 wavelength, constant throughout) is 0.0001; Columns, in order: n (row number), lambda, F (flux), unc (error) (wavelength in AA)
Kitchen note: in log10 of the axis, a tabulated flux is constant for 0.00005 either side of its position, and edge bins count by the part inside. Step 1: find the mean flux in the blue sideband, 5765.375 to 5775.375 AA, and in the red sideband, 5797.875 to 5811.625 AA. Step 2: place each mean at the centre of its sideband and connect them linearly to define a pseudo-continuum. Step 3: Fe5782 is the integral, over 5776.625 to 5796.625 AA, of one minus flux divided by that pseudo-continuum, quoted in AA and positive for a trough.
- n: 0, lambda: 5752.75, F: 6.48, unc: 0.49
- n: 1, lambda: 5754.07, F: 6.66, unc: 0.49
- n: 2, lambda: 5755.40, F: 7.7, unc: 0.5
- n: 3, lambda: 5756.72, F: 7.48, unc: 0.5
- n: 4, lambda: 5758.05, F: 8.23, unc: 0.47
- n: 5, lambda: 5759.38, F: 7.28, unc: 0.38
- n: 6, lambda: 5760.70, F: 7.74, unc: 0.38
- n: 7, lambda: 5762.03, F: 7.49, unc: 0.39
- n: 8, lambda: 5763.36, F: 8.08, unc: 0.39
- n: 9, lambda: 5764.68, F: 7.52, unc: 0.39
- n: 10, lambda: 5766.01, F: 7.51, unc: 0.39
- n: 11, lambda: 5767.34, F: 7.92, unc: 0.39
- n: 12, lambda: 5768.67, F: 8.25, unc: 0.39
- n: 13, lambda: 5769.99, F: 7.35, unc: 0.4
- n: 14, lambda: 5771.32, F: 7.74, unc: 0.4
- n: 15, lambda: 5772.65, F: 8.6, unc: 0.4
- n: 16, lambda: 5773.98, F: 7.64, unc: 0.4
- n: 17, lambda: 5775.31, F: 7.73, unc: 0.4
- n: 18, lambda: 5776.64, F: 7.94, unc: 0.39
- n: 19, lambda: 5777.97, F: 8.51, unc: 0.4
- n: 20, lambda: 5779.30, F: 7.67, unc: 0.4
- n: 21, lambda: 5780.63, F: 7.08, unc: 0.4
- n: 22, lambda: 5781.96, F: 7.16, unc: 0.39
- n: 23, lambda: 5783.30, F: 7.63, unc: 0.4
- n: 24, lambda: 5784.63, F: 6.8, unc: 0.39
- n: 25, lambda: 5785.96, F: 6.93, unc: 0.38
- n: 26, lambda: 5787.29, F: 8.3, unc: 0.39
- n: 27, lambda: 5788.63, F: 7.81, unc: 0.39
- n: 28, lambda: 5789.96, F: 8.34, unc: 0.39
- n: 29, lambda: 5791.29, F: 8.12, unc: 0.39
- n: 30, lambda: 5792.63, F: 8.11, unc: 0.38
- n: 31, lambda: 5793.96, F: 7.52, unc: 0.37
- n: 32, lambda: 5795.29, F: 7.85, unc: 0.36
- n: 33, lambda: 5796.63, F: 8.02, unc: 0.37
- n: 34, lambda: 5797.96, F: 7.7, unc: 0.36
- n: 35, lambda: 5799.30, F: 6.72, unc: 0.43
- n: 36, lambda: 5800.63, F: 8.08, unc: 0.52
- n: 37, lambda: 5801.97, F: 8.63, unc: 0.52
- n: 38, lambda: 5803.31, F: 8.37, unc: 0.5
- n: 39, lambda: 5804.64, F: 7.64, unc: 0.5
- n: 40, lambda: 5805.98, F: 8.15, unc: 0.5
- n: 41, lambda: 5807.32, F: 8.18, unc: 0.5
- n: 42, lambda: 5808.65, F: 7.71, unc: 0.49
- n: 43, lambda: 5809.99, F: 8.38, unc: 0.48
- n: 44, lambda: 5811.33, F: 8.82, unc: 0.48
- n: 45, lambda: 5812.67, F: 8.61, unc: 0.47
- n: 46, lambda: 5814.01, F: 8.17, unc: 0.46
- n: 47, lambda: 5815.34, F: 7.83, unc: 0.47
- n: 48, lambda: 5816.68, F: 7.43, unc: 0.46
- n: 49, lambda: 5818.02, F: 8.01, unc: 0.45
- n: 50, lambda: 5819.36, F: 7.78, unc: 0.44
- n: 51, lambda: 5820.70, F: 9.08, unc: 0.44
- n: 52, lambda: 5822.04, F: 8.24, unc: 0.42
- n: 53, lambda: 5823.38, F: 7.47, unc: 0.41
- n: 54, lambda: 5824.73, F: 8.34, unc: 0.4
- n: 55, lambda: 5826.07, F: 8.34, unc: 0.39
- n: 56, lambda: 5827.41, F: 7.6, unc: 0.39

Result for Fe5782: 0.5 AA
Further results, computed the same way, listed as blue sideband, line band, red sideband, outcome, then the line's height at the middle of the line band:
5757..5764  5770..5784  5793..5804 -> 0.1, 7.8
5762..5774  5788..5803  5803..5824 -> 0.2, 8.01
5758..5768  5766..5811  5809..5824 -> 0.4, 7.91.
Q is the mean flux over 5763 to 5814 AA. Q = 7.87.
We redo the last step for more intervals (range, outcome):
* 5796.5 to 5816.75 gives 8.05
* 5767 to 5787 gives 7.67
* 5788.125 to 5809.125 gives 7.94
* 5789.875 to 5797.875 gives 7.95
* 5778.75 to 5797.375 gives 7.67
